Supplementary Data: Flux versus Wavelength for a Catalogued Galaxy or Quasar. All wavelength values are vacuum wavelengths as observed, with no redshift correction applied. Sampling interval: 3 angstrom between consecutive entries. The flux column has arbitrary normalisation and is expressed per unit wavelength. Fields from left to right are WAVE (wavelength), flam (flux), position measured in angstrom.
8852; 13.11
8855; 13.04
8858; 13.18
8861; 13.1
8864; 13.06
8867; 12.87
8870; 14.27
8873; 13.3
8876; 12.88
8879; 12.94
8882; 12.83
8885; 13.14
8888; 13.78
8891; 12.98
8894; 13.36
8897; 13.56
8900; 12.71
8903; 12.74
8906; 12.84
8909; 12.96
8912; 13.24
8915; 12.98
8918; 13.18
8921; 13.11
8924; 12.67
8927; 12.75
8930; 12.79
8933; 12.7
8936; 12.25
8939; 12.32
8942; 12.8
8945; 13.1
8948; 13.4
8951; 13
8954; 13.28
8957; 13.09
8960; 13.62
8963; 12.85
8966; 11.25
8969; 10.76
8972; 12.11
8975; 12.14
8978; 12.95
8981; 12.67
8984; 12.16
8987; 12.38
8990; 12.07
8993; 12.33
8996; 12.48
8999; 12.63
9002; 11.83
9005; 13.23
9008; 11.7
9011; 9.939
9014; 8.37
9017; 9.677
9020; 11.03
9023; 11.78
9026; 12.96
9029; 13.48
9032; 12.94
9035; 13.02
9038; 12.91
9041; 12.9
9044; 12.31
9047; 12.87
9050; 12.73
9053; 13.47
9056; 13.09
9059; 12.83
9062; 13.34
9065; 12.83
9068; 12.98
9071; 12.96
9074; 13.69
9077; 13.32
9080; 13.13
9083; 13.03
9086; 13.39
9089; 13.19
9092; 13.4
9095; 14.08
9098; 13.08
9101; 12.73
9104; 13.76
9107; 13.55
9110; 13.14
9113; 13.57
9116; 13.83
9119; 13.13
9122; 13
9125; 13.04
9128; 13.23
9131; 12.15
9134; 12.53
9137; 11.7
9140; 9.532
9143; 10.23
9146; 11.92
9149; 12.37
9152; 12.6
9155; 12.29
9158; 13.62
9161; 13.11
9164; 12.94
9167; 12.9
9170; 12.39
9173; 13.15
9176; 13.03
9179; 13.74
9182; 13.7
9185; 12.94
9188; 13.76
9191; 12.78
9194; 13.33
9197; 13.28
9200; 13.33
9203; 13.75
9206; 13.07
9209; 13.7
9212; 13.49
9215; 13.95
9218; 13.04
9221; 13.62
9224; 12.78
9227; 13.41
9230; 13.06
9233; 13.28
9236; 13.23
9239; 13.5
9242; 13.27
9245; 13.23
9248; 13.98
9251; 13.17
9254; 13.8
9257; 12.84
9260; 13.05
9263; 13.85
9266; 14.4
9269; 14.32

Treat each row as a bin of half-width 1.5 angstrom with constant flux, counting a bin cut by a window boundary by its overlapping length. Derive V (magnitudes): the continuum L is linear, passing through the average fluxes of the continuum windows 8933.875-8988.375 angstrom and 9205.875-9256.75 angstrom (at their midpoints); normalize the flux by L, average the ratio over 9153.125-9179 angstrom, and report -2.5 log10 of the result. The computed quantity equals 0.02 mag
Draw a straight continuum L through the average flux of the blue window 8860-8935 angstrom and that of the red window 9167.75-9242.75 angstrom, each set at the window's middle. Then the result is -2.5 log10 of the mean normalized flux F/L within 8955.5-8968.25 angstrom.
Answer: 0.04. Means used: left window 13.1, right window 13.3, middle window 12.6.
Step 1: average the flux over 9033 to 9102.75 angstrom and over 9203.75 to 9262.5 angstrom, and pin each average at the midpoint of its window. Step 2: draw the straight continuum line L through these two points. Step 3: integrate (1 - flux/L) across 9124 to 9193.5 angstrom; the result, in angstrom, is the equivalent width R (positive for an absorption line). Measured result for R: 3.4 angstrom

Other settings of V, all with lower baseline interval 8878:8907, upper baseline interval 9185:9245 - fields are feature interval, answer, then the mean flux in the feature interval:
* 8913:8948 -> 0.03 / 12.8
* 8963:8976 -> 0.13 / 11.7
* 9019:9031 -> 0.07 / 12.4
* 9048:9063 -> 0.01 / 13.1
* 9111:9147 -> 0.08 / 12.3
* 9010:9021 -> 0.33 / 9.69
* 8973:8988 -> 0.06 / 12.5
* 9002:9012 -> 0.13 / 11.7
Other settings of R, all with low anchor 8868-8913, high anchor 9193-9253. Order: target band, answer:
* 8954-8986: 1.97 angstrom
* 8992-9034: 4.74 angstrom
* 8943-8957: 0.04 angstrom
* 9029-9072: 0.99 angstrom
